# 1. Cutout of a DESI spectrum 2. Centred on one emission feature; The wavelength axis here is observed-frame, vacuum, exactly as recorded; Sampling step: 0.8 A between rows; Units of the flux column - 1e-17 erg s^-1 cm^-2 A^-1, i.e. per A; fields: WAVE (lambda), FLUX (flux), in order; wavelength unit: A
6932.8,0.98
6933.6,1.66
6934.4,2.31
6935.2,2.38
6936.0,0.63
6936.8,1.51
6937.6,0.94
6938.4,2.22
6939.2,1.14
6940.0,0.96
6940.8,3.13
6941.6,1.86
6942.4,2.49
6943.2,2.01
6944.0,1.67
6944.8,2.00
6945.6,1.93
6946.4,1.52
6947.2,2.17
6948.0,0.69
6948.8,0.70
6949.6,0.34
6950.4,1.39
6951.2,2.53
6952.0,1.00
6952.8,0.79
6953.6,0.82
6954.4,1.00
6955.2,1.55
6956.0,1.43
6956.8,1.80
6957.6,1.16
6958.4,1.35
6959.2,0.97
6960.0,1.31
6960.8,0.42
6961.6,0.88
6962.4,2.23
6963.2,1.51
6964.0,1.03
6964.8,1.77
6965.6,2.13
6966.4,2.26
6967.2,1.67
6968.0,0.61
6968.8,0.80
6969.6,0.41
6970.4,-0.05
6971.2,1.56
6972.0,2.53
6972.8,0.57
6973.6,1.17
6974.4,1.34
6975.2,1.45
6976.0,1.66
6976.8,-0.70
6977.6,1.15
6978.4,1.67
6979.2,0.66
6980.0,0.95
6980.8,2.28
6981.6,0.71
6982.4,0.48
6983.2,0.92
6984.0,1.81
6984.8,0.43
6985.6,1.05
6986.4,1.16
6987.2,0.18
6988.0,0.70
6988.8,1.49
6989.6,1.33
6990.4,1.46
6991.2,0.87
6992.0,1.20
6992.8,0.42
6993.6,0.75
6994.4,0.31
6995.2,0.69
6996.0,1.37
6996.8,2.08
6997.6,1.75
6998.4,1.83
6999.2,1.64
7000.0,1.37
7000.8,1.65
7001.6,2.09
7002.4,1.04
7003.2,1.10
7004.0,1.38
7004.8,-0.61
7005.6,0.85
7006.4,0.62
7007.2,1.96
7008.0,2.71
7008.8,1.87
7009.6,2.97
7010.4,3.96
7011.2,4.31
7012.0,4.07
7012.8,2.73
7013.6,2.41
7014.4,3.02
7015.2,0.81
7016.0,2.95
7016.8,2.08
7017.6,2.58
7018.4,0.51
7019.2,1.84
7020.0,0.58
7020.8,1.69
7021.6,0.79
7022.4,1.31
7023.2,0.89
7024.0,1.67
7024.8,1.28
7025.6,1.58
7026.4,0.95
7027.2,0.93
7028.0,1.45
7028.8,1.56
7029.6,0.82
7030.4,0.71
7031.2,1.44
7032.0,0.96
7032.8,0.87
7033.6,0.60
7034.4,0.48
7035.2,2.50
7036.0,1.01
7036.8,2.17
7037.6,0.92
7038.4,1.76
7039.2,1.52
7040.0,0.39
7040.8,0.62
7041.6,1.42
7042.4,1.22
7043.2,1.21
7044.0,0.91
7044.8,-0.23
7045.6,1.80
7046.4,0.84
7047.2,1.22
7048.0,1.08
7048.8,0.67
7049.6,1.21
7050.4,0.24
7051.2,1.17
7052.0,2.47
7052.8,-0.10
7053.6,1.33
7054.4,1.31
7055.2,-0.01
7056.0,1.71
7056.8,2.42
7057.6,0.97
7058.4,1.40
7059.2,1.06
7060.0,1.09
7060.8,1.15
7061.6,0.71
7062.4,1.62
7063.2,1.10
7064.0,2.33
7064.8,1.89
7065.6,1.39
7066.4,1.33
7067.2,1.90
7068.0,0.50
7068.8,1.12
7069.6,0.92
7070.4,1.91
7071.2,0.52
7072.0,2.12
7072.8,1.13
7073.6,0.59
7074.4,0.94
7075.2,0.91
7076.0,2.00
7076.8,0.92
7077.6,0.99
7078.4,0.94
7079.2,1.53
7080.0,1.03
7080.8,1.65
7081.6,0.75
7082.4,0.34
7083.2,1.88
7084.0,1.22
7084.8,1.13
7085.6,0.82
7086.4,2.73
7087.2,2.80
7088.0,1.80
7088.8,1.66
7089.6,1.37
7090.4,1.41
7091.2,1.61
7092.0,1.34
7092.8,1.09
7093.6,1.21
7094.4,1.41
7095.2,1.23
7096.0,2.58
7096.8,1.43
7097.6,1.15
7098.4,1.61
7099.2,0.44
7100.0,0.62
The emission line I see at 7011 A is [O III] 5007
